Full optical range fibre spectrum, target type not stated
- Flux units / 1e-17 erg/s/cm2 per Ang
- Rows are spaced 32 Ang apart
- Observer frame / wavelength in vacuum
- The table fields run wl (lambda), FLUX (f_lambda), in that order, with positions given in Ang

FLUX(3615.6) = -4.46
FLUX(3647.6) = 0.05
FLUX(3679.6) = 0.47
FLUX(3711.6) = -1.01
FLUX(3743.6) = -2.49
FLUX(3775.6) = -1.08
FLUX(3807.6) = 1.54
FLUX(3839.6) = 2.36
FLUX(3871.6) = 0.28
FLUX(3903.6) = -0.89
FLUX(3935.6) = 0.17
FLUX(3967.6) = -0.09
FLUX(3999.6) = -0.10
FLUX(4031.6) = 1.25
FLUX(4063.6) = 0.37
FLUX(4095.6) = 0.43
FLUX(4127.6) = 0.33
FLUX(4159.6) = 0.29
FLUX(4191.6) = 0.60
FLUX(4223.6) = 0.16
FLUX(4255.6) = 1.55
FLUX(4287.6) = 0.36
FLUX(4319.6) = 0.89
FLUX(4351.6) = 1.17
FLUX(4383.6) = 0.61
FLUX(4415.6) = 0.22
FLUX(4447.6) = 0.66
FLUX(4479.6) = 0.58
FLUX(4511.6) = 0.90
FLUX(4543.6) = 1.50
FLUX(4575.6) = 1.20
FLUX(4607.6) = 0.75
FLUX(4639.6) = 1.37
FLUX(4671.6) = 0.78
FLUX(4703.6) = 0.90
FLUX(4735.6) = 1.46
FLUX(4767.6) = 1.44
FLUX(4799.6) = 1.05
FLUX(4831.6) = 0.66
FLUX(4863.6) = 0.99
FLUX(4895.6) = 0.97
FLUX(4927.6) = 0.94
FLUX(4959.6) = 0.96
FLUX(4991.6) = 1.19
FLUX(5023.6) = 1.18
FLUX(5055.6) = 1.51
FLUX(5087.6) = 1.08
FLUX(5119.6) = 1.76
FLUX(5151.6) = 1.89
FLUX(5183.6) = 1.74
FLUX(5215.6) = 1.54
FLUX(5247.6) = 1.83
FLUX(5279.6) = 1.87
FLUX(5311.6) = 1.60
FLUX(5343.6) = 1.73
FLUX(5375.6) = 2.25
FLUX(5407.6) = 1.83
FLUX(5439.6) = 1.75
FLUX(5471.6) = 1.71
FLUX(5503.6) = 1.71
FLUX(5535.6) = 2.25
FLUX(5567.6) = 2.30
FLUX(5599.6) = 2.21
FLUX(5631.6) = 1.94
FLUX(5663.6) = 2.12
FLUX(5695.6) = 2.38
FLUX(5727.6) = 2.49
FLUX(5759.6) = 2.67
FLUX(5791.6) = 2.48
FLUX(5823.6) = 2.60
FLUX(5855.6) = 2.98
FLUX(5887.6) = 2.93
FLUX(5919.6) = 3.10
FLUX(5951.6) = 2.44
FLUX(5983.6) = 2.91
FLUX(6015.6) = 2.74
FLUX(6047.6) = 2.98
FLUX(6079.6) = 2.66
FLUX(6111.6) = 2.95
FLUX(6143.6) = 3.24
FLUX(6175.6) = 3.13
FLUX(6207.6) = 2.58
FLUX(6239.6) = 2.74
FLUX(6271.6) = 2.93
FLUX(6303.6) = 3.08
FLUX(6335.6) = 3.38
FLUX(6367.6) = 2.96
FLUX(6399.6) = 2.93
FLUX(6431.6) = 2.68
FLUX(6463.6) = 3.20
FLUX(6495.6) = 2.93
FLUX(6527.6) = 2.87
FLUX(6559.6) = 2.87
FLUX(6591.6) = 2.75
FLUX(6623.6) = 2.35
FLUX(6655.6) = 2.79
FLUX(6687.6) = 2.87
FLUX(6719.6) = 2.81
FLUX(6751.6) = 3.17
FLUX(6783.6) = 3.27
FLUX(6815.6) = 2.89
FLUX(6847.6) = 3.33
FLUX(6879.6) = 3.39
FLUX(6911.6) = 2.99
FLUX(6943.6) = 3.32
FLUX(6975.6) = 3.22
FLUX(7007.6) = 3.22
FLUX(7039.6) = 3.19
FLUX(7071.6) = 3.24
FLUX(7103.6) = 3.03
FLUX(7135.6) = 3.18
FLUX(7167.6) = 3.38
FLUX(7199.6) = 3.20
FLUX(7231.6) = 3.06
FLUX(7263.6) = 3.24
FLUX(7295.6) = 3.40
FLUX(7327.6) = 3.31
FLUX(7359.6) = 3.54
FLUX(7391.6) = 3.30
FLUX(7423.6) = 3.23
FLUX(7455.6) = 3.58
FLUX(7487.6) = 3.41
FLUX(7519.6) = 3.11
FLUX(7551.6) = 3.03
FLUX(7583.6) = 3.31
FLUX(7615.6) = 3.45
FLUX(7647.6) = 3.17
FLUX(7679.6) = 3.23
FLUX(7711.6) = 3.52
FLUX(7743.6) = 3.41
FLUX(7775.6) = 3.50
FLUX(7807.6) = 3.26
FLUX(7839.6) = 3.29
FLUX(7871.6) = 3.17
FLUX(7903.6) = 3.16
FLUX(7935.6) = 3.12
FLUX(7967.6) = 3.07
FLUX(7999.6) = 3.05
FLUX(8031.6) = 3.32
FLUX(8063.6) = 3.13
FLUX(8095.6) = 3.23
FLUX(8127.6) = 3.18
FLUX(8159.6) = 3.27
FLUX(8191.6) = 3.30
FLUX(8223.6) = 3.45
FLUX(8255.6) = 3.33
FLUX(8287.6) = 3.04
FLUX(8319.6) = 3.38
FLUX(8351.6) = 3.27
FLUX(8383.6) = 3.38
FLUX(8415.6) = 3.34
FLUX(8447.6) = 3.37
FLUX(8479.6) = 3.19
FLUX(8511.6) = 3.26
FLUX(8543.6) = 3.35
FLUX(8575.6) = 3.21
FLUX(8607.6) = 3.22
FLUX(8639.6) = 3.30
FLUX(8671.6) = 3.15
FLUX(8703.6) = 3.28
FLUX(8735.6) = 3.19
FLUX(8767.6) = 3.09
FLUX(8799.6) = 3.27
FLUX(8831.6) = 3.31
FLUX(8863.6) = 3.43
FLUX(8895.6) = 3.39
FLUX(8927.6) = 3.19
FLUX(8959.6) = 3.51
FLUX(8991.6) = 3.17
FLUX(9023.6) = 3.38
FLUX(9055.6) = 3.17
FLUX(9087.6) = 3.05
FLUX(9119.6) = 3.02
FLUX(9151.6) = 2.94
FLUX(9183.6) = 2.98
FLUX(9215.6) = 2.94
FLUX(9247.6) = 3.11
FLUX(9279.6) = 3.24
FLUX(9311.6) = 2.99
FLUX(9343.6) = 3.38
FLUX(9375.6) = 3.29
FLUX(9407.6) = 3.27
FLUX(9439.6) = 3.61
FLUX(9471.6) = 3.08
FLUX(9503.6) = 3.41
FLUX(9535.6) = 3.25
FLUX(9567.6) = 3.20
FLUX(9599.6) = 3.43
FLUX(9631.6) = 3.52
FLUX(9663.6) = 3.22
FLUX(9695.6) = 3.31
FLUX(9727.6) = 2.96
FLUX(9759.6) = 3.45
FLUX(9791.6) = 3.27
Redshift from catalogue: 0.279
